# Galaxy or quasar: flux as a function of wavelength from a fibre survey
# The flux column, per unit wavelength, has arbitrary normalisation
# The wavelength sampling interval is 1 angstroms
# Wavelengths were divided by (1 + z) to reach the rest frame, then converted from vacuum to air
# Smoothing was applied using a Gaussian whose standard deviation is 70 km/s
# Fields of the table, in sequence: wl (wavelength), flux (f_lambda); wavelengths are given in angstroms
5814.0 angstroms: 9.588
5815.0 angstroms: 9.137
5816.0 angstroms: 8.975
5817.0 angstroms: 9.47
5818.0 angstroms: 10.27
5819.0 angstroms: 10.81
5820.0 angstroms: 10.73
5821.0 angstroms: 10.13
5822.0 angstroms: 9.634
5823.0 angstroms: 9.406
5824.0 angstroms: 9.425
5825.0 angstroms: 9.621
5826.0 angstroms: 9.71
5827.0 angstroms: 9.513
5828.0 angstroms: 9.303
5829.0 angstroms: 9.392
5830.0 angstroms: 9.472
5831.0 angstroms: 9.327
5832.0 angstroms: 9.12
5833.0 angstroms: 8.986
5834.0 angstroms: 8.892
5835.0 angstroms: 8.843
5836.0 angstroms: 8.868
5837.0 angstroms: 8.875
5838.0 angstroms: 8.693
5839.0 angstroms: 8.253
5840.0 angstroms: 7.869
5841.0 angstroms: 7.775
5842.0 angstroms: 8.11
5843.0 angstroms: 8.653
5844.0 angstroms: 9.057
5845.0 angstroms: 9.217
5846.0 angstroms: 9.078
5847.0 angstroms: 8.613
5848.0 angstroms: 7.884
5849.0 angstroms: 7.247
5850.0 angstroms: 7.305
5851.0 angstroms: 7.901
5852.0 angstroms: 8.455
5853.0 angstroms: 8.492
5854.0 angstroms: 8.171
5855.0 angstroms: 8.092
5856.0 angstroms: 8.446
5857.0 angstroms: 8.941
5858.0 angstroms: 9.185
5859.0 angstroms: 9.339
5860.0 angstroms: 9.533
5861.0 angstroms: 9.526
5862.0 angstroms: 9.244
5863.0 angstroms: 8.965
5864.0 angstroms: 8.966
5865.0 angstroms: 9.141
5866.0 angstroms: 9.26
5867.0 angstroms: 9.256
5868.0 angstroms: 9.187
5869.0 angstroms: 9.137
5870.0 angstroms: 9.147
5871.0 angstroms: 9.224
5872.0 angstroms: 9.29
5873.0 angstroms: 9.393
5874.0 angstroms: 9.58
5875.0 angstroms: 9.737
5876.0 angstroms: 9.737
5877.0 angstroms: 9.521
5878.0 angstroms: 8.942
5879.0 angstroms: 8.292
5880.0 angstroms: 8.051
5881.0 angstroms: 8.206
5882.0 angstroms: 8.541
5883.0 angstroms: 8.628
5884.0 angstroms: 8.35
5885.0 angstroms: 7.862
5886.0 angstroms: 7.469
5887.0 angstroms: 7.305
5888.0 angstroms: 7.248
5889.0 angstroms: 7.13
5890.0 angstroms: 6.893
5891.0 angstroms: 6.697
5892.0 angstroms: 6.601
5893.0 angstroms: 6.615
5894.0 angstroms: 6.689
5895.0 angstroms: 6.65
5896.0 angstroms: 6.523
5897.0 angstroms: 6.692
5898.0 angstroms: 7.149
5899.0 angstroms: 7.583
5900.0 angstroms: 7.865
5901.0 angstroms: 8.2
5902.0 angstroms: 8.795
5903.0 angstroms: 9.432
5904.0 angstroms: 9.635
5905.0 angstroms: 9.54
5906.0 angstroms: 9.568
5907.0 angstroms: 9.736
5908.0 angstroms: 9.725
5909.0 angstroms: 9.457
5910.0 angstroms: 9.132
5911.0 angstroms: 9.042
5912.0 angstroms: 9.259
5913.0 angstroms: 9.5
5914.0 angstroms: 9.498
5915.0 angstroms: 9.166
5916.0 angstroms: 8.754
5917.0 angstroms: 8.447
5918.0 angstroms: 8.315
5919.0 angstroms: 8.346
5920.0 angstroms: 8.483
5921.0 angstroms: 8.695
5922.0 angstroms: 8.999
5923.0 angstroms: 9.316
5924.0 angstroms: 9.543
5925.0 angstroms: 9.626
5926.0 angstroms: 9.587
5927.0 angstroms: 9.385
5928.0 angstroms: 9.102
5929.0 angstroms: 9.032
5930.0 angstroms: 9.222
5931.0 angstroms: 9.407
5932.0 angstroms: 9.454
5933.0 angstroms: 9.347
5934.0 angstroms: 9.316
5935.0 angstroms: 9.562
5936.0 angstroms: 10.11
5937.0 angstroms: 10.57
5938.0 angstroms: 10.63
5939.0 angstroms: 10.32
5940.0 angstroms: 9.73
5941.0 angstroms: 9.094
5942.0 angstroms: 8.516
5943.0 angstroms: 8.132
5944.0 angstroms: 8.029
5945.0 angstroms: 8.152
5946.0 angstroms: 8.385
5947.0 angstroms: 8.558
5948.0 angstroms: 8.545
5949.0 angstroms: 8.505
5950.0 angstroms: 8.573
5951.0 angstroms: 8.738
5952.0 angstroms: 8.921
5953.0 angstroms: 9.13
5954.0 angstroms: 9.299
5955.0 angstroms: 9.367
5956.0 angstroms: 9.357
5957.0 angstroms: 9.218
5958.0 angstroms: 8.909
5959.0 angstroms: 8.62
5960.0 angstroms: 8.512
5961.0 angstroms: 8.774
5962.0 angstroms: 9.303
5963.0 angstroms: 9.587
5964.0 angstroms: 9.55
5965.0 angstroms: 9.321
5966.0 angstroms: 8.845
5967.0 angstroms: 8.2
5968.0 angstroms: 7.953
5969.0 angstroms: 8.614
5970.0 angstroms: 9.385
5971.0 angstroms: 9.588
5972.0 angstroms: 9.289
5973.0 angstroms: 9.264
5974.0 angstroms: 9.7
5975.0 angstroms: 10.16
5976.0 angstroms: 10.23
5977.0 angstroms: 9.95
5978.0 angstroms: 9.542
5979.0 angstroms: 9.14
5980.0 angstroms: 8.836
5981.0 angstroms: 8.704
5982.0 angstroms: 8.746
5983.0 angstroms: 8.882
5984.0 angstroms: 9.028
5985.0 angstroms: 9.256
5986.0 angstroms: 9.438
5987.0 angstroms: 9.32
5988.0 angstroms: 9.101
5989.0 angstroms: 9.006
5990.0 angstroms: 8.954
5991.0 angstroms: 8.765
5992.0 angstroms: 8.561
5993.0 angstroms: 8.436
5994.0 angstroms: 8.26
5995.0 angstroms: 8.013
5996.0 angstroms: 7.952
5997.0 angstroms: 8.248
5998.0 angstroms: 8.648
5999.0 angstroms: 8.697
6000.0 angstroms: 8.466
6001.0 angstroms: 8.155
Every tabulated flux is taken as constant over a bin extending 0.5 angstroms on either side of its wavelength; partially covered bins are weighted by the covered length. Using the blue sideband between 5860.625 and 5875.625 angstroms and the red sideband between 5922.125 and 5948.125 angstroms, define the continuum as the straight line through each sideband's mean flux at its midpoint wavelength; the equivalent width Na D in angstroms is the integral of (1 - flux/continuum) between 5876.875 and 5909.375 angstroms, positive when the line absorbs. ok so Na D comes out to 4.4 angstroms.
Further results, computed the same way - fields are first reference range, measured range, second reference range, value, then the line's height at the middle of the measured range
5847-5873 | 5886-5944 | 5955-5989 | 1.8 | 8.97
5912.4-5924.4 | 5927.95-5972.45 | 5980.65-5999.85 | -1.2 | 8.84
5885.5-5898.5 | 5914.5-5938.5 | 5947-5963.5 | -3.7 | 8.02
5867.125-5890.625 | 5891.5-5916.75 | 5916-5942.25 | 1.5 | 8.94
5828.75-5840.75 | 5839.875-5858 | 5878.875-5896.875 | 0.3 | 8.46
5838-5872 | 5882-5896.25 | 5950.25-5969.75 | 2.5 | 8.78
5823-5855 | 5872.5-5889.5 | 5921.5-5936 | 1.0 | 9.02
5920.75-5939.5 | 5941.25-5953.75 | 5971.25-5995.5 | 1.1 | 9.41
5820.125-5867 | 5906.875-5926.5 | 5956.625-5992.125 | -0.2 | 9.02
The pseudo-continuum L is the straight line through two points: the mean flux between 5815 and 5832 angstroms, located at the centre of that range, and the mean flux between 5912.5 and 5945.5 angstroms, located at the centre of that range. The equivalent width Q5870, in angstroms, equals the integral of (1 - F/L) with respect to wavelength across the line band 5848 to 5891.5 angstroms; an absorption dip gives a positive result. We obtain 4.1 angstroms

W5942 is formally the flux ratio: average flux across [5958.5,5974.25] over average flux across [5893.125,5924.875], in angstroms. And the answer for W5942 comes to 1.05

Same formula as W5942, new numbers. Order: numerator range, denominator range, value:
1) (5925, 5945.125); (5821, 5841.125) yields 1.03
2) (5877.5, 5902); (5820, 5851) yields 0.85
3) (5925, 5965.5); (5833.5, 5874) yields 1.05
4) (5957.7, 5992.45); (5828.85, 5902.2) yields 1.08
